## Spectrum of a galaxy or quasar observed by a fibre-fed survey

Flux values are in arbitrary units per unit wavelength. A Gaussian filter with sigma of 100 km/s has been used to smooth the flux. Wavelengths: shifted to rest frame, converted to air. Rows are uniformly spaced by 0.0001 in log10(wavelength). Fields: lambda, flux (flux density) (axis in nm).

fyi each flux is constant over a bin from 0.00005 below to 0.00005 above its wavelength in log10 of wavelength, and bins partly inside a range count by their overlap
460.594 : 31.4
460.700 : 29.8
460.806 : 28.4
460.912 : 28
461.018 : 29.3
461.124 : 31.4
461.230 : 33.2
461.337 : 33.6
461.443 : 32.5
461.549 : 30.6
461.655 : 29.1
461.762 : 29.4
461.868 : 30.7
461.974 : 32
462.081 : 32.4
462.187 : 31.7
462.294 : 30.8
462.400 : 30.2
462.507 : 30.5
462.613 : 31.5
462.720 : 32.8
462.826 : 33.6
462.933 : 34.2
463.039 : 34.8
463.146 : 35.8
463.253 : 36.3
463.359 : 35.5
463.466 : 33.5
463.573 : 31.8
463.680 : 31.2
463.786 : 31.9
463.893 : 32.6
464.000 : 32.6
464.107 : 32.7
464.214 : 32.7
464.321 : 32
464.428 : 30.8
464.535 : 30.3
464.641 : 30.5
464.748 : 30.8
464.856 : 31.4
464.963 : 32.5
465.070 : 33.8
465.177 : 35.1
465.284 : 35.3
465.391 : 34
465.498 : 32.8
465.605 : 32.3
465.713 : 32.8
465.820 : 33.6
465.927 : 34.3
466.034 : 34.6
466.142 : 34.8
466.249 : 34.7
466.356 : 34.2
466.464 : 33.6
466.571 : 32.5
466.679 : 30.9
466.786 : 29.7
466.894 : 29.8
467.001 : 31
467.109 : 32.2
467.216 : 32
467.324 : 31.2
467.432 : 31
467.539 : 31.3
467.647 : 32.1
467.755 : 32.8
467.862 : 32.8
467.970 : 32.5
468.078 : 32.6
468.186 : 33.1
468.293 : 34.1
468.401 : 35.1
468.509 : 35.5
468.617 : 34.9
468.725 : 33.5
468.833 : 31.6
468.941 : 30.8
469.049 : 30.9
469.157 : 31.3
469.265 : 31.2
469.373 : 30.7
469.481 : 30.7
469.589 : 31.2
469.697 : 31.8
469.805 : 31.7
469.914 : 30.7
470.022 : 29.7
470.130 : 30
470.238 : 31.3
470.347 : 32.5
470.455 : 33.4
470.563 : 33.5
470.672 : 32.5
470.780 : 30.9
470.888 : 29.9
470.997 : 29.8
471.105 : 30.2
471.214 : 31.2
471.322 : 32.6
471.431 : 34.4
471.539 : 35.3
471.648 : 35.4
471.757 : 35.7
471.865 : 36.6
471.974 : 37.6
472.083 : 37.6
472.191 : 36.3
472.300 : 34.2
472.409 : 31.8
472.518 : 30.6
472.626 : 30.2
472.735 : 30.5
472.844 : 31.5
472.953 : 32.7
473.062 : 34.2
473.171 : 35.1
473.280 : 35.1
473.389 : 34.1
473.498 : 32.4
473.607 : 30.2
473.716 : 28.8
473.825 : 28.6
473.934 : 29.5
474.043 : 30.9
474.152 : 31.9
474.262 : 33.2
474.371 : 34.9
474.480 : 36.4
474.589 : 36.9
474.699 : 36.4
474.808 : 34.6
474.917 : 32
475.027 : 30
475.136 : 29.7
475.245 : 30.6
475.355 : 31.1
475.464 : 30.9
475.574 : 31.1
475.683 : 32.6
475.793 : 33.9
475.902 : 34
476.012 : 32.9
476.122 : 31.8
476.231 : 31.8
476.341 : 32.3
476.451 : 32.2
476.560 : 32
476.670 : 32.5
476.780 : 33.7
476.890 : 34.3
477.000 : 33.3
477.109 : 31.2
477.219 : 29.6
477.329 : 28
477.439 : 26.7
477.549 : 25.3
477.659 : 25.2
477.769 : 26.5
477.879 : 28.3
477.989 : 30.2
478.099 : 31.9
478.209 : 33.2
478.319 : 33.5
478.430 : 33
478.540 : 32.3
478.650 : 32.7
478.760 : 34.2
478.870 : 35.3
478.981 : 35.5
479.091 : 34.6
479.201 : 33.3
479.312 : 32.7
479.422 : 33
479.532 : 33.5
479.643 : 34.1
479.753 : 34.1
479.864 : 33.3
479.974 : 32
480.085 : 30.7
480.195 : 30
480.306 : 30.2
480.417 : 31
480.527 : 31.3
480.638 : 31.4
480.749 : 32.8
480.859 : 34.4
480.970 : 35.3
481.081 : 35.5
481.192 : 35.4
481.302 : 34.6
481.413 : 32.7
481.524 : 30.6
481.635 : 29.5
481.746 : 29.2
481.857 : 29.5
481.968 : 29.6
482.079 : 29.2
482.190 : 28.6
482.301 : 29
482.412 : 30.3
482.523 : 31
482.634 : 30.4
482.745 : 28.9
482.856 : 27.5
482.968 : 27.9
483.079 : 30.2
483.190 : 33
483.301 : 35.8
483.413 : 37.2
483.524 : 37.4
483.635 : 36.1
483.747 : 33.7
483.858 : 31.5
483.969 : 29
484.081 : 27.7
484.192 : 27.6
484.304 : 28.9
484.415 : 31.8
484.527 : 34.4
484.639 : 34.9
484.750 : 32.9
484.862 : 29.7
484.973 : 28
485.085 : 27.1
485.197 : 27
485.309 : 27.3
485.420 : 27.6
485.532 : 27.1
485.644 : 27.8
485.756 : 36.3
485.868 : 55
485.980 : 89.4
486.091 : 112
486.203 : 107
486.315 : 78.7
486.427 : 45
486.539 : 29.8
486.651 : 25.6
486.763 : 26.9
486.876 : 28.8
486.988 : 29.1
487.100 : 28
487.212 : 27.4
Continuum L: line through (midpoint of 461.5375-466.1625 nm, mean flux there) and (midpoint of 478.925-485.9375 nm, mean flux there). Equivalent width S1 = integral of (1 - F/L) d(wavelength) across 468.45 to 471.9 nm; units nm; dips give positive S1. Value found 0.016 nm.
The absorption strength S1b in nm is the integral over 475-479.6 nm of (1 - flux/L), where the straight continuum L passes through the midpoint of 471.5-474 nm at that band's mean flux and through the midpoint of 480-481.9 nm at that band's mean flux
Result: 0.12 nm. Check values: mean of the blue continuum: 33.2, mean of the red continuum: 32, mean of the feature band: 31.7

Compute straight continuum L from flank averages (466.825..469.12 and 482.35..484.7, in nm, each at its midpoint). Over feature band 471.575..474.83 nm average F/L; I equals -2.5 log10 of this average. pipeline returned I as -0.04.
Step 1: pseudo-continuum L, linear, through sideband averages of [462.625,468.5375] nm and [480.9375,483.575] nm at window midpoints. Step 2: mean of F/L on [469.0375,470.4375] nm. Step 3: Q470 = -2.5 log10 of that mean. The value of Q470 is 0.05 mag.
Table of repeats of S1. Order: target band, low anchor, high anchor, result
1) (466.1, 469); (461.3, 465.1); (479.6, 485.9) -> -0.049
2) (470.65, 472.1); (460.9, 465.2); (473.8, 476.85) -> -0.049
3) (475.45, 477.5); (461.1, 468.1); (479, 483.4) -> 0.009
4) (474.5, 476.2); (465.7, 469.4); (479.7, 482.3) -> -0.030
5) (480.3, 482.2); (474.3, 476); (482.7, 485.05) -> 0.012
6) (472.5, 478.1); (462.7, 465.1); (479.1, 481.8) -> 0.173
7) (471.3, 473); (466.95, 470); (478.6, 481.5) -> -0.079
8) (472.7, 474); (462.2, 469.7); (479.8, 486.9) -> 0.076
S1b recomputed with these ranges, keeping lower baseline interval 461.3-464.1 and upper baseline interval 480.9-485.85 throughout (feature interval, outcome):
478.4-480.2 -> -0.11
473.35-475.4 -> -0.03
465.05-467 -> -0.06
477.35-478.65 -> 0.07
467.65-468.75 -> -0.05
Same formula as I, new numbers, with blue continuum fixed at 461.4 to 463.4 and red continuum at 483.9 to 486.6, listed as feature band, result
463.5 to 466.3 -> 0.02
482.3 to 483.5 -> 0.31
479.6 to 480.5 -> 0.25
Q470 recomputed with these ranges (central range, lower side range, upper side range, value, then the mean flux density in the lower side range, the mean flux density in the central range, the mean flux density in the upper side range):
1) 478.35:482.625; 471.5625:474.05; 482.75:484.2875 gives 0.00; 33.1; 32.2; 31.7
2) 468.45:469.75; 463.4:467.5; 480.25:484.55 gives 0.01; 32.5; 32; 31.5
